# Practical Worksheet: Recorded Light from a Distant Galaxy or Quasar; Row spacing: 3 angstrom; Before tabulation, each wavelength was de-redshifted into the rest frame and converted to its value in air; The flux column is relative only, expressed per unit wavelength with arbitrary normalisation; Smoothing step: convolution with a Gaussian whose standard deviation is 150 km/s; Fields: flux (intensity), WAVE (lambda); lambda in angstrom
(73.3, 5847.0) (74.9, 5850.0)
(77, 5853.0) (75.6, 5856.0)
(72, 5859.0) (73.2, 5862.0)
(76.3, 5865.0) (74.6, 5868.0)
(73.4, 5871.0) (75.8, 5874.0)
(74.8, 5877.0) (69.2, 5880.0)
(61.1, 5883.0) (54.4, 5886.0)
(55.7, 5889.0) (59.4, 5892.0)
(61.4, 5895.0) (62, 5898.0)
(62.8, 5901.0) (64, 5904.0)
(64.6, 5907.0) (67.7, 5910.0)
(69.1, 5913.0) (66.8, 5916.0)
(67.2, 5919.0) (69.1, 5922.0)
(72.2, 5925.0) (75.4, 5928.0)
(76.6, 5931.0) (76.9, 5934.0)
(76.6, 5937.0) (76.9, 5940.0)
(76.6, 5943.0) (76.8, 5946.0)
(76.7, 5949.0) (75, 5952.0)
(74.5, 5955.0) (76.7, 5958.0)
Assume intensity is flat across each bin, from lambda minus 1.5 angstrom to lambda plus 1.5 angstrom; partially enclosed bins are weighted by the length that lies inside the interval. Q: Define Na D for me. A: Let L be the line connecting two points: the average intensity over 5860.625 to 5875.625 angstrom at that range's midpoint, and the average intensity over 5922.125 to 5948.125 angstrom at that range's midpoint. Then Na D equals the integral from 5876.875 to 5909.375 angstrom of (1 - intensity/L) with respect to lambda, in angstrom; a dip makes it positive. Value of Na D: 5.52 angstrom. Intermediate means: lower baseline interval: 74.7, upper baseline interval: 75.7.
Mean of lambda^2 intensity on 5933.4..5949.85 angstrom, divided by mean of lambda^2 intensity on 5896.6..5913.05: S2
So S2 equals 1.20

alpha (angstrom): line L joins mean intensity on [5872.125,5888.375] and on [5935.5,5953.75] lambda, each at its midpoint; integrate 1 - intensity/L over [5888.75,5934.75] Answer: 2.8 angstrom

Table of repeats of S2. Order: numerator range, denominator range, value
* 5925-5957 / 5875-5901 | 1.24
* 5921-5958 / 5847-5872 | 1.04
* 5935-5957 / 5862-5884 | 1.08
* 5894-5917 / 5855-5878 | 0.88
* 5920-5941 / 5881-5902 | 1.27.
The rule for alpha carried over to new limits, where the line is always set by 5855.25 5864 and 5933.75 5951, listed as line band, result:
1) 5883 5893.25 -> 2.4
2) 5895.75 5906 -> 1.7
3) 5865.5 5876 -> -0.1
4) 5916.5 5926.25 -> 0.9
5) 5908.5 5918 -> 1.0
